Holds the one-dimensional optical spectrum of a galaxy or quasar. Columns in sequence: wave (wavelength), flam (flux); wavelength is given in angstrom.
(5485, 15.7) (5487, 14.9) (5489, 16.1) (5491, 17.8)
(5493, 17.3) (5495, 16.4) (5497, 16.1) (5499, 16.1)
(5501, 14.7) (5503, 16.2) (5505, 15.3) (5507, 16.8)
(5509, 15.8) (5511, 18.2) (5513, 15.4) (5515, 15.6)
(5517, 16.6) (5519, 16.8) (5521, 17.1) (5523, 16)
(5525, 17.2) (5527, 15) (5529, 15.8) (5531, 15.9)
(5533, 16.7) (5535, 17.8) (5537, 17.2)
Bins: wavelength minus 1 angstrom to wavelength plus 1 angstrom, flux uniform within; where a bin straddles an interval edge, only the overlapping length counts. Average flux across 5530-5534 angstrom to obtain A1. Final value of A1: 16.3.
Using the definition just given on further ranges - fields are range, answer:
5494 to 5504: 15.9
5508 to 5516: 16.2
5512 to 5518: 15.9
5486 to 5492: 16.3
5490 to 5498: 16.9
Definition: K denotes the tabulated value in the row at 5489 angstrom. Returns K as 16.1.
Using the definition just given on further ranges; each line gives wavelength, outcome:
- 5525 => 17.2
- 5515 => 15.6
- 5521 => 17.1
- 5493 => 17.3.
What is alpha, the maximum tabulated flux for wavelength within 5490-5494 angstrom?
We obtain 17.8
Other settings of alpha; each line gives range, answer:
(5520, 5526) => 17.2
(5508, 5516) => 18.2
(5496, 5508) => 16.8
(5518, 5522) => 17.1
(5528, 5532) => 15.9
